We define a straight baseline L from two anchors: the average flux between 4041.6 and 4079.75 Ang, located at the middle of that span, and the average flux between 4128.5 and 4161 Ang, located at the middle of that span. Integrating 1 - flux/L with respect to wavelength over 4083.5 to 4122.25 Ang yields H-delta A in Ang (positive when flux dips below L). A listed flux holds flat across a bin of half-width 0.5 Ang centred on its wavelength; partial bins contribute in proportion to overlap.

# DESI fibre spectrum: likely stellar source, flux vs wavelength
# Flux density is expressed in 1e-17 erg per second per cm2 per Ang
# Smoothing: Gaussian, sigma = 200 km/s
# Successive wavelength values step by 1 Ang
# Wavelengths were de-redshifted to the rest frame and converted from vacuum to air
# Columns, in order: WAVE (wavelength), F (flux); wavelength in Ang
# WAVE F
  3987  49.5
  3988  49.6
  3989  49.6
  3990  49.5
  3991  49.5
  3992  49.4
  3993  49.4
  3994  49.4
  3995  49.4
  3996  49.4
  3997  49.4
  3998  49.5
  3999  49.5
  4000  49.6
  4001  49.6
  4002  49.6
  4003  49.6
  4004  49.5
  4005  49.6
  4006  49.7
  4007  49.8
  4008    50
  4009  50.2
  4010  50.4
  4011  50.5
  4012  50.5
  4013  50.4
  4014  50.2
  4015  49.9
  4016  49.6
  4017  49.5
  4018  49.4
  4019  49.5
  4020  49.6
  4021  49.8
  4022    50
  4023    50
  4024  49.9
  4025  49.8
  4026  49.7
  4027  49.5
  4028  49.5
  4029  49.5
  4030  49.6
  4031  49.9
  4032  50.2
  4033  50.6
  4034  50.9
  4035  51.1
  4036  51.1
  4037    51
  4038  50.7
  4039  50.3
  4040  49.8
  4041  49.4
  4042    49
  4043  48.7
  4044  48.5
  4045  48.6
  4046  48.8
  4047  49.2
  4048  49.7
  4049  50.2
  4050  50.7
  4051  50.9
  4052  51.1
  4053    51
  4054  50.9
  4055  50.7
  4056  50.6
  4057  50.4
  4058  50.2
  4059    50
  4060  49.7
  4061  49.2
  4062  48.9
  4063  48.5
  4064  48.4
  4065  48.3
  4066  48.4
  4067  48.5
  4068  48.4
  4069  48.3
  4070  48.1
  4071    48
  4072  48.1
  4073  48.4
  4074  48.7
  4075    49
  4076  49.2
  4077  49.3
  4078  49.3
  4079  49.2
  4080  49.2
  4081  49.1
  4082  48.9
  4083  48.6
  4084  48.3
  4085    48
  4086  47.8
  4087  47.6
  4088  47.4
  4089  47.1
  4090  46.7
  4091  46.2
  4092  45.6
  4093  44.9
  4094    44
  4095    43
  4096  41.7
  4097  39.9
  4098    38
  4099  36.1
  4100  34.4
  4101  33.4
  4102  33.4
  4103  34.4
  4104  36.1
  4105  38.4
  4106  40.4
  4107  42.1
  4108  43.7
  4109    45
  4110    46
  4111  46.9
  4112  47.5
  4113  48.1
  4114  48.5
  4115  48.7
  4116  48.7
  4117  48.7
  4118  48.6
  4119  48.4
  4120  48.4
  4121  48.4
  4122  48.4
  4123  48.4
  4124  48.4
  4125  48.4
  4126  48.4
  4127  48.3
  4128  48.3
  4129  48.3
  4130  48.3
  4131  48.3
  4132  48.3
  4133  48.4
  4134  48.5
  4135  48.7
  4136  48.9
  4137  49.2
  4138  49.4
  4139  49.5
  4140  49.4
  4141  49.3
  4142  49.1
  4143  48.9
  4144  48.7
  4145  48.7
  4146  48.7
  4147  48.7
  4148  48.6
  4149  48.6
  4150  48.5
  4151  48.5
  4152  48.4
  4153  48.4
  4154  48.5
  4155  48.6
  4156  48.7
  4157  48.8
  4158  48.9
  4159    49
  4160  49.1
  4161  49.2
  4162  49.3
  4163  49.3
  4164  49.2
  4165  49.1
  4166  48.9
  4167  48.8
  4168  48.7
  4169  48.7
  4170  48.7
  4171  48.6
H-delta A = 3.9 Ang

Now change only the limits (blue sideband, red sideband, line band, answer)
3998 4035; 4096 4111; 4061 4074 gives -1.5 Ang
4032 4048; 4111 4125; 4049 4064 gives -0.2 Ang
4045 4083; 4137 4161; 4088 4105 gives 3.0 Ang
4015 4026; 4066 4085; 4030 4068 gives -0.5 Ang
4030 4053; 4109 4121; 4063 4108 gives 3.5 Ang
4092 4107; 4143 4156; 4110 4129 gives -2.5 Ang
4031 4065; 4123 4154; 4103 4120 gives 1.4 Ang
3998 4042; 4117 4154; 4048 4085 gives 0.1 Ang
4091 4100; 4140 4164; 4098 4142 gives -0.9 Ang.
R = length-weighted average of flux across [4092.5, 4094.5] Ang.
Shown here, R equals 44.5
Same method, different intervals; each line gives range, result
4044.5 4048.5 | 49.1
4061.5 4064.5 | 48.6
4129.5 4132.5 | 48.3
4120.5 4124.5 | 48.4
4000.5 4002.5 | 49.6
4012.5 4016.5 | 50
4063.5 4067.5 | 48.4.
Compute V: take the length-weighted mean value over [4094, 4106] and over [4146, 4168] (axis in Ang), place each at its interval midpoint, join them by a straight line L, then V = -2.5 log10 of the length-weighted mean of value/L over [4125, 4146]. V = -0.10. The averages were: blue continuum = 37.6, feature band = 48.7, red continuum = 48.8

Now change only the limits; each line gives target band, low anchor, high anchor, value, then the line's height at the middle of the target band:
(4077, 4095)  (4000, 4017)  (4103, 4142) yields 0.01 mag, 48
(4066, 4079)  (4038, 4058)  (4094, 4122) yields -0.03 mag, 47.1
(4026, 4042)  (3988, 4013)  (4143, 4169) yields -0.01 mag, 49.5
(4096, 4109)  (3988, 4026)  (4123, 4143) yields 0.28 mag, 49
